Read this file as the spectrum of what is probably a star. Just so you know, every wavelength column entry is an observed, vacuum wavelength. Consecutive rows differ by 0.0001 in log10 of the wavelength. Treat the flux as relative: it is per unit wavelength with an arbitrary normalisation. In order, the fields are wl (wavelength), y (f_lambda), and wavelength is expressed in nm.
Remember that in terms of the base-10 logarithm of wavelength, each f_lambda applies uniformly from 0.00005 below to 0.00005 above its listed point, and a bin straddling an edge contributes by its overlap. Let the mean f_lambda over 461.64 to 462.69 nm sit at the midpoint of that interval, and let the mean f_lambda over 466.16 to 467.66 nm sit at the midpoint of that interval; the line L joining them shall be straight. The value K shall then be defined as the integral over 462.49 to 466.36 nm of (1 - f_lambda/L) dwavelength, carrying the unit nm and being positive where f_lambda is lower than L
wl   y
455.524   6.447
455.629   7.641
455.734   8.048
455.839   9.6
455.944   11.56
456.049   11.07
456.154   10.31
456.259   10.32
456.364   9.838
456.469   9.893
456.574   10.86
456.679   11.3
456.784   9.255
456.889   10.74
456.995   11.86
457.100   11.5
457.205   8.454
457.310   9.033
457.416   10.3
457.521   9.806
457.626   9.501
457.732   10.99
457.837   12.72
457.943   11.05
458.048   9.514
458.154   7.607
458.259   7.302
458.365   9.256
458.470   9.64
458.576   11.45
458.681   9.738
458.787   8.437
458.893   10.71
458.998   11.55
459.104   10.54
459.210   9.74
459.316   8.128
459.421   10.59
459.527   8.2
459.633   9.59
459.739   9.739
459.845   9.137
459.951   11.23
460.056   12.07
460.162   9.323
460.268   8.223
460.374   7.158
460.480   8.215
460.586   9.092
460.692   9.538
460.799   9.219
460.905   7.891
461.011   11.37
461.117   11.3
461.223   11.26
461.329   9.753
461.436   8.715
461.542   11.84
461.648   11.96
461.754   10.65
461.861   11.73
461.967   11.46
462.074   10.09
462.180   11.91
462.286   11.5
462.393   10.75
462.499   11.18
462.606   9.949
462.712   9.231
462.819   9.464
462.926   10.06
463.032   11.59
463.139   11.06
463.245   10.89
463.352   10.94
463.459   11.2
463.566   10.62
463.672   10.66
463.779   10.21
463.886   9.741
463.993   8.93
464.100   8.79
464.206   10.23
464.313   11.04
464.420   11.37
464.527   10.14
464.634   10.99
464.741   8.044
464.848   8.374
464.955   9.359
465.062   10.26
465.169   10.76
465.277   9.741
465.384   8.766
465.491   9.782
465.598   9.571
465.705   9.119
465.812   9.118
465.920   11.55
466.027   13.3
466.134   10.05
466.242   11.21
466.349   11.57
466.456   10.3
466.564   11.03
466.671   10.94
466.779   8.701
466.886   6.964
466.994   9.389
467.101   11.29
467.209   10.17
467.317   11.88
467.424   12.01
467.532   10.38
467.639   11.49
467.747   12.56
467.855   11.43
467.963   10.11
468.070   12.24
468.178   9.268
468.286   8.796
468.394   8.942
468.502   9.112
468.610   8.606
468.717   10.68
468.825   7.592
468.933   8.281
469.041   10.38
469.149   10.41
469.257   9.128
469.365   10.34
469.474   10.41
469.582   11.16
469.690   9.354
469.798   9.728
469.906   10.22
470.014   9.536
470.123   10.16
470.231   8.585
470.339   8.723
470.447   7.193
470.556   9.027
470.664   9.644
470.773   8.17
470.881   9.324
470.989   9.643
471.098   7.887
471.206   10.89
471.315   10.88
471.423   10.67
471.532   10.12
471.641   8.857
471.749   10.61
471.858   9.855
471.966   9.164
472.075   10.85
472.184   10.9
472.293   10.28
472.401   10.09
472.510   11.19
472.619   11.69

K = 0.20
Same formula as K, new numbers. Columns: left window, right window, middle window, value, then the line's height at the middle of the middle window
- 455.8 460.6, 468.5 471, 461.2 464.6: -0.31 nm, 9.71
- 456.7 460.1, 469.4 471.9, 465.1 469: -0.19 nm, 9.71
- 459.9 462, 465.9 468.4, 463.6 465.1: 0.08 nm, 10.4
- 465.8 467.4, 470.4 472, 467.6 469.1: 0.03 nm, 10.1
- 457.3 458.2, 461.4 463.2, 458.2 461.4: 0.24 nm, 10.4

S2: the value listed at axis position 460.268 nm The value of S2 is 8.223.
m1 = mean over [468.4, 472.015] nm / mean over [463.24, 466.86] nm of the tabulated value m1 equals 0.94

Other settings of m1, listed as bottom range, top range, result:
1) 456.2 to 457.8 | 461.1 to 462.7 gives 1.06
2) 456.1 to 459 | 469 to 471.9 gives 0.96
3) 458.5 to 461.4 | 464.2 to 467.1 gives 1.04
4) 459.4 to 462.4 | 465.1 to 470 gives 1.01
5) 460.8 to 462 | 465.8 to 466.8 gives 1.02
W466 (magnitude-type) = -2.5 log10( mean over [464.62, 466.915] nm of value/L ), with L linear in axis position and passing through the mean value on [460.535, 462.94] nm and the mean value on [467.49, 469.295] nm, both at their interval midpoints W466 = 0.02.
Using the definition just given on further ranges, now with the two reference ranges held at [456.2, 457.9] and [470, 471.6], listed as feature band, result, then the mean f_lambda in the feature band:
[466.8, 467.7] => -0.085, 10.4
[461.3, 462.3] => -0.096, 11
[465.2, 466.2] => -0.043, 10.1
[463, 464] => -0.077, 10.6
